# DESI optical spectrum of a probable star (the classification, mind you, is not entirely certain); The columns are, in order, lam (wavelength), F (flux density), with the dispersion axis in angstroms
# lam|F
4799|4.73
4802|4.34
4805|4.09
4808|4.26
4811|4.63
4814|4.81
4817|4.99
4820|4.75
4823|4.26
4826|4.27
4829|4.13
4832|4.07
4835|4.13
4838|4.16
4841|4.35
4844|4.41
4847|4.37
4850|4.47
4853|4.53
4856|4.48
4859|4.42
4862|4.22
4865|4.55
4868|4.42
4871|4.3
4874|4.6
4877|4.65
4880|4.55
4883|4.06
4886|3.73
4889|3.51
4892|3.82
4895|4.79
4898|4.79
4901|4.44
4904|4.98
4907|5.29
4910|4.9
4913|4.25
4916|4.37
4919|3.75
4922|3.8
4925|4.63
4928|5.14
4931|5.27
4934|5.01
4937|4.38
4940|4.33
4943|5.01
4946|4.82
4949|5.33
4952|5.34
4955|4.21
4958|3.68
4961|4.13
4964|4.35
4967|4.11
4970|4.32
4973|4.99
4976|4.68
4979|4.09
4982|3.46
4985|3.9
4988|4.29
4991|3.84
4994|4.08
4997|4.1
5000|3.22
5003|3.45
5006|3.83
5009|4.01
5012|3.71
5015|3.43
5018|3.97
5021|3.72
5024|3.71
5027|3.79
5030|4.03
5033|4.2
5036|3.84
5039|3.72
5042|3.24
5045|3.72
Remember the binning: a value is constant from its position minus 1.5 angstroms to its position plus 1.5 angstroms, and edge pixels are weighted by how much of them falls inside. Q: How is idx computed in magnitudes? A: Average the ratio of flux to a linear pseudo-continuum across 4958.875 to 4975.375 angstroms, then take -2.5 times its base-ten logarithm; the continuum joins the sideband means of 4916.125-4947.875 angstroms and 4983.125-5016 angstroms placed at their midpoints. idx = -0.05 mag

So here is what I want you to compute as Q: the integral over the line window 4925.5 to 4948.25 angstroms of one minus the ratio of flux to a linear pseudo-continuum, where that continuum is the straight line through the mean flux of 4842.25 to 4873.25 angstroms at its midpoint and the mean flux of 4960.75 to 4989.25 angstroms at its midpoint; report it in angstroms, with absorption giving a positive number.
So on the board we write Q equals -3.0 angstroms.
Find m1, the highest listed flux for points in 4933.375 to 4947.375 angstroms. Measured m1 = 5.01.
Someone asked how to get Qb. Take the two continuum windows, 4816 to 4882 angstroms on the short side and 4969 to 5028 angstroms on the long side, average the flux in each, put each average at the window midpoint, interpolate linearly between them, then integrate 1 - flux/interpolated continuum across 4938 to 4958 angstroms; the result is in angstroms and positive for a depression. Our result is -3.2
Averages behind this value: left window 4.41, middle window 4.74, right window 3.93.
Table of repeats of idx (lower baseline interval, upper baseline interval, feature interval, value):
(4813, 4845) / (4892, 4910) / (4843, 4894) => 0.07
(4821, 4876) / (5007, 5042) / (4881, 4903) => 0.01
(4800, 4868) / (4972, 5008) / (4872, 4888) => 0.00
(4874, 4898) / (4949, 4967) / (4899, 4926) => -0.05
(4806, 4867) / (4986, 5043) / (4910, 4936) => -0.11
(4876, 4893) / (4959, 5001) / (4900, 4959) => -0.14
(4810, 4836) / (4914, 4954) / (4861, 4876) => 0.03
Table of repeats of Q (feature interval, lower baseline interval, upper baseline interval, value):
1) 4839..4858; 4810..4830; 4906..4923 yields 0.3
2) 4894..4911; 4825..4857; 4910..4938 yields -1.5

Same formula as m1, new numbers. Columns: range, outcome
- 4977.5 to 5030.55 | 4.29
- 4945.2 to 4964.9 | 5.34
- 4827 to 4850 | 4.47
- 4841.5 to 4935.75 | 5.29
